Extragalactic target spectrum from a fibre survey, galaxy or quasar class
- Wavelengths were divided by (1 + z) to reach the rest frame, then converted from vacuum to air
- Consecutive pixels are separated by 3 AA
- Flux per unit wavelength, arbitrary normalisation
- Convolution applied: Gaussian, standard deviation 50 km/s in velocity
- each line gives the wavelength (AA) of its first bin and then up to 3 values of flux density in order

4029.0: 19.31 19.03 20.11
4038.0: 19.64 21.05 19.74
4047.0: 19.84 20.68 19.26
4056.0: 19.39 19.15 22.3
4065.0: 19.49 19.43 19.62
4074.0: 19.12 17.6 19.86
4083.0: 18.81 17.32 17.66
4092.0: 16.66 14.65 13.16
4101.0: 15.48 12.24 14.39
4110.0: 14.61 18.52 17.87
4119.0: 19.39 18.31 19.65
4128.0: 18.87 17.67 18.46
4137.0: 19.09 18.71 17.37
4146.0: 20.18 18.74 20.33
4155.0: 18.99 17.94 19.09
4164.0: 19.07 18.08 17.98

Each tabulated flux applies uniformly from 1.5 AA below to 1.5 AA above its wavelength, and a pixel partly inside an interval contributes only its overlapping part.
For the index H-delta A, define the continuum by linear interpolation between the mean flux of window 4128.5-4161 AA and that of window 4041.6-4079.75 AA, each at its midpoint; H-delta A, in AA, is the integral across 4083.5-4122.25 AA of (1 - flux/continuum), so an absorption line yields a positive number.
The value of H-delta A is 6.1 AA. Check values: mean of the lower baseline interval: 19.7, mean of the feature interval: 16.2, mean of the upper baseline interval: 18.8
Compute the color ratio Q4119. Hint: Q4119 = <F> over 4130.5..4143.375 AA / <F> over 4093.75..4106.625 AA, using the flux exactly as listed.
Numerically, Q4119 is 1.32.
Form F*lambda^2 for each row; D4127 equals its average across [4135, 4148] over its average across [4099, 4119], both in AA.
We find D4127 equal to 1.2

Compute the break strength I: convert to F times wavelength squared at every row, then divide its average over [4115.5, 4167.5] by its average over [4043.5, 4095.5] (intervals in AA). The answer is 1.0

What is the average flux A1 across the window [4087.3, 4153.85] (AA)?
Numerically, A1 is 17.4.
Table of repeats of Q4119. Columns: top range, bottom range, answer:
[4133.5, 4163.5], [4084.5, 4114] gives 1.23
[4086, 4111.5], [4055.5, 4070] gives 0.75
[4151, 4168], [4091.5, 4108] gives 1.32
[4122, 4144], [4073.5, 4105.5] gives 1.12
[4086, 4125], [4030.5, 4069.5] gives 0.82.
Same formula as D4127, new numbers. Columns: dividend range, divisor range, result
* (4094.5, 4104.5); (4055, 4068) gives 0.71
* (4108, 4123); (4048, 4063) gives 0.90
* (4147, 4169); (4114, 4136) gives 1.03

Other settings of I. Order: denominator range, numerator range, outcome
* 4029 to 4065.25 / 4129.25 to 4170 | 0.99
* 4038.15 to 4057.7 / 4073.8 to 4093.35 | 0.92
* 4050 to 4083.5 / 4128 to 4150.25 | 0.99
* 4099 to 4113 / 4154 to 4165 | 1.32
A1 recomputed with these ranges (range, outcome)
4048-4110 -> 17.8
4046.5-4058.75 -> 19.7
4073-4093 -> 18.2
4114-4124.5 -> 18.6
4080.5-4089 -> 18.2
